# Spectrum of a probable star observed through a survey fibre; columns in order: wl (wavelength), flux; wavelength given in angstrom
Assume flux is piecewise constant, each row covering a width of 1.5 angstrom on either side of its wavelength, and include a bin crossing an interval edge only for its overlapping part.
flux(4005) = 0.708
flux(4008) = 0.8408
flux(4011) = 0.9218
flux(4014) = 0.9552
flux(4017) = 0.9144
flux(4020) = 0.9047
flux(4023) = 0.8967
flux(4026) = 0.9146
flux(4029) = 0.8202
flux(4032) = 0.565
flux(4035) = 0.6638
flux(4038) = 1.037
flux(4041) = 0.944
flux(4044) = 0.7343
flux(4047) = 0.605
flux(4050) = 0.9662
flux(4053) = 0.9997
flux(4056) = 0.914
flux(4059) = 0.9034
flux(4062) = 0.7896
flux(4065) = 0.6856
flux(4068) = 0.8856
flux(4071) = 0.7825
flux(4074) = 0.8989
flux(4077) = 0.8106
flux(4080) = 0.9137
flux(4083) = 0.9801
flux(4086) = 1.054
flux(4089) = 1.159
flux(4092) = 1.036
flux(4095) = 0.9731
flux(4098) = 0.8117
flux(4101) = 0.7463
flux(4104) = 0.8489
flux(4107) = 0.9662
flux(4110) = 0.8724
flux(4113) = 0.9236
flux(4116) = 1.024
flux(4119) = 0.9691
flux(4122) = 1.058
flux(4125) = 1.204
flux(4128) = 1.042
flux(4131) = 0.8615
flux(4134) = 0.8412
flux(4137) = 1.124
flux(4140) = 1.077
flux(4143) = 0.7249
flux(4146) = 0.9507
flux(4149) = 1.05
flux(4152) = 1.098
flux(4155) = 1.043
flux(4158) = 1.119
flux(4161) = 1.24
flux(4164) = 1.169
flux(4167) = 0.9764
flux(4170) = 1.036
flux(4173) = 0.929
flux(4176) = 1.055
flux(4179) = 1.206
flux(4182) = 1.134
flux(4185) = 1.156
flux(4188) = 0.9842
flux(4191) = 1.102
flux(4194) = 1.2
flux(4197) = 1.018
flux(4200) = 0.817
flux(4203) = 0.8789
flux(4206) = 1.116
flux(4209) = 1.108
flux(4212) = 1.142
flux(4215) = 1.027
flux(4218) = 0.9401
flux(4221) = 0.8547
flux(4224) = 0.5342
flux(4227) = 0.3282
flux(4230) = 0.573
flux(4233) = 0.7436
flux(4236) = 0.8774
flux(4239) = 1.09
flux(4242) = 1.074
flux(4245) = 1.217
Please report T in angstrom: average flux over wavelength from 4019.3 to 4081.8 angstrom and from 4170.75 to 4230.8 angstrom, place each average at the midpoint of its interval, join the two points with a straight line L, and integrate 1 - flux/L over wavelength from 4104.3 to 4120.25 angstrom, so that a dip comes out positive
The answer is -0.96 angstrom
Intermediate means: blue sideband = 0.84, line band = 0.943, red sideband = 0.961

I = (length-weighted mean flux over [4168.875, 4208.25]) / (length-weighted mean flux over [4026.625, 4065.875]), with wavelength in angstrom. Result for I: 1.3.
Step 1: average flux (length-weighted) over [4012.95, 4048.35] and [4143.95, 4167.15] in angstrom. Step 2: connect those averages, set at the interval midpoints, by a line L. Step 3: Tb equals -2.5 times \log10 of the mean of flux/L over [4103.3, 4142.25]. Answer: 0.03 mag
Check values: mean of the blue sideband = 0.829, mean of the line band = 0.983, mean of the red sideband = 1.08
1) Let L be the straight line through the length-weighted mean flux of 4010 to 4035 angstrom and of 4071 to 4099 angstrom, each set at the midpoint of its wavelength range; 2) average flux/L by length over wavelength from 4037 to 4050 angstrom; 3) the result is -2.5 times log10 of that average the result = 0.06 mag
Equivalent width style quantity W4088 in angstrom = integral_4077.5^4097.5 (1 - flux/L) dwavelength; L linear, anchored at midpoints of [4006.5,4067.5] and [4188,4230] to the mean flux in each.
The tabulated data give -3.0 angstrom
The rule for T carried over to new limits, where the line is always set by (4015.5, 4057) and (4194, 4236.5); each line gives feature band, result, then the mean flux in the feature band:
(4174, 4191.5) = -4.8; 1.1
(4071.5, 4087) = -1.2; 0.918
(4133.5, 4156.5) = -3.6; 0.995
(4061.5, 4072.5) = 0.8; 0.785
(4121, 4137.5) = -3.0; 1.01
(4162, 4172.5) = -2.4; 1.06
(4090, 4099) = -1.1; 0.96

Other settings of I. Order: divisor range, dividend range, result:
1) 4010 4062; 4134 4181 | 1.22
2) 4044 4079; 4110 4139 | 1.19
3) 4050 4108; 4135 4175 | 1.15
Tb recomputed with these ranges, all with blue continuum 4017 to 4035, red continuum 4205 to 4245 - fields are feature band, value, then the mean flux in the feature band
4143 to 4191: -0.23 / 1.07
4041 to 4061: -0.04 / 0.859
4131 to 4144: -0.10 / 0.941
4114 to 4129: -0.24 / 1.06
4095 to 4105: 0.02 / 0.826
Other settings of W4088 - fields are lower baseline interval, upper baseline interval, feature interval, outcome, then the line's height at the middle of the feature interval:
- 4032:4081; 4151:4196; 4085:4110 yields -0.5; 0.927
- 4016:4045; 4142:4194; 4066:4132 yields 0.5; 0.952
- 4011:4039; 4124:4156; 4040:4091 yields 1.1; 0.904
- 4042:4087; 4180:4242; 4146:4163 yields -3.6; 0.907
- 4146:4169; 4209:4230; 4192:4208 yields -2.0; 0.897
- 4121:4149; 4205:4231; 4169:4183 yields -2.3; 0.919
